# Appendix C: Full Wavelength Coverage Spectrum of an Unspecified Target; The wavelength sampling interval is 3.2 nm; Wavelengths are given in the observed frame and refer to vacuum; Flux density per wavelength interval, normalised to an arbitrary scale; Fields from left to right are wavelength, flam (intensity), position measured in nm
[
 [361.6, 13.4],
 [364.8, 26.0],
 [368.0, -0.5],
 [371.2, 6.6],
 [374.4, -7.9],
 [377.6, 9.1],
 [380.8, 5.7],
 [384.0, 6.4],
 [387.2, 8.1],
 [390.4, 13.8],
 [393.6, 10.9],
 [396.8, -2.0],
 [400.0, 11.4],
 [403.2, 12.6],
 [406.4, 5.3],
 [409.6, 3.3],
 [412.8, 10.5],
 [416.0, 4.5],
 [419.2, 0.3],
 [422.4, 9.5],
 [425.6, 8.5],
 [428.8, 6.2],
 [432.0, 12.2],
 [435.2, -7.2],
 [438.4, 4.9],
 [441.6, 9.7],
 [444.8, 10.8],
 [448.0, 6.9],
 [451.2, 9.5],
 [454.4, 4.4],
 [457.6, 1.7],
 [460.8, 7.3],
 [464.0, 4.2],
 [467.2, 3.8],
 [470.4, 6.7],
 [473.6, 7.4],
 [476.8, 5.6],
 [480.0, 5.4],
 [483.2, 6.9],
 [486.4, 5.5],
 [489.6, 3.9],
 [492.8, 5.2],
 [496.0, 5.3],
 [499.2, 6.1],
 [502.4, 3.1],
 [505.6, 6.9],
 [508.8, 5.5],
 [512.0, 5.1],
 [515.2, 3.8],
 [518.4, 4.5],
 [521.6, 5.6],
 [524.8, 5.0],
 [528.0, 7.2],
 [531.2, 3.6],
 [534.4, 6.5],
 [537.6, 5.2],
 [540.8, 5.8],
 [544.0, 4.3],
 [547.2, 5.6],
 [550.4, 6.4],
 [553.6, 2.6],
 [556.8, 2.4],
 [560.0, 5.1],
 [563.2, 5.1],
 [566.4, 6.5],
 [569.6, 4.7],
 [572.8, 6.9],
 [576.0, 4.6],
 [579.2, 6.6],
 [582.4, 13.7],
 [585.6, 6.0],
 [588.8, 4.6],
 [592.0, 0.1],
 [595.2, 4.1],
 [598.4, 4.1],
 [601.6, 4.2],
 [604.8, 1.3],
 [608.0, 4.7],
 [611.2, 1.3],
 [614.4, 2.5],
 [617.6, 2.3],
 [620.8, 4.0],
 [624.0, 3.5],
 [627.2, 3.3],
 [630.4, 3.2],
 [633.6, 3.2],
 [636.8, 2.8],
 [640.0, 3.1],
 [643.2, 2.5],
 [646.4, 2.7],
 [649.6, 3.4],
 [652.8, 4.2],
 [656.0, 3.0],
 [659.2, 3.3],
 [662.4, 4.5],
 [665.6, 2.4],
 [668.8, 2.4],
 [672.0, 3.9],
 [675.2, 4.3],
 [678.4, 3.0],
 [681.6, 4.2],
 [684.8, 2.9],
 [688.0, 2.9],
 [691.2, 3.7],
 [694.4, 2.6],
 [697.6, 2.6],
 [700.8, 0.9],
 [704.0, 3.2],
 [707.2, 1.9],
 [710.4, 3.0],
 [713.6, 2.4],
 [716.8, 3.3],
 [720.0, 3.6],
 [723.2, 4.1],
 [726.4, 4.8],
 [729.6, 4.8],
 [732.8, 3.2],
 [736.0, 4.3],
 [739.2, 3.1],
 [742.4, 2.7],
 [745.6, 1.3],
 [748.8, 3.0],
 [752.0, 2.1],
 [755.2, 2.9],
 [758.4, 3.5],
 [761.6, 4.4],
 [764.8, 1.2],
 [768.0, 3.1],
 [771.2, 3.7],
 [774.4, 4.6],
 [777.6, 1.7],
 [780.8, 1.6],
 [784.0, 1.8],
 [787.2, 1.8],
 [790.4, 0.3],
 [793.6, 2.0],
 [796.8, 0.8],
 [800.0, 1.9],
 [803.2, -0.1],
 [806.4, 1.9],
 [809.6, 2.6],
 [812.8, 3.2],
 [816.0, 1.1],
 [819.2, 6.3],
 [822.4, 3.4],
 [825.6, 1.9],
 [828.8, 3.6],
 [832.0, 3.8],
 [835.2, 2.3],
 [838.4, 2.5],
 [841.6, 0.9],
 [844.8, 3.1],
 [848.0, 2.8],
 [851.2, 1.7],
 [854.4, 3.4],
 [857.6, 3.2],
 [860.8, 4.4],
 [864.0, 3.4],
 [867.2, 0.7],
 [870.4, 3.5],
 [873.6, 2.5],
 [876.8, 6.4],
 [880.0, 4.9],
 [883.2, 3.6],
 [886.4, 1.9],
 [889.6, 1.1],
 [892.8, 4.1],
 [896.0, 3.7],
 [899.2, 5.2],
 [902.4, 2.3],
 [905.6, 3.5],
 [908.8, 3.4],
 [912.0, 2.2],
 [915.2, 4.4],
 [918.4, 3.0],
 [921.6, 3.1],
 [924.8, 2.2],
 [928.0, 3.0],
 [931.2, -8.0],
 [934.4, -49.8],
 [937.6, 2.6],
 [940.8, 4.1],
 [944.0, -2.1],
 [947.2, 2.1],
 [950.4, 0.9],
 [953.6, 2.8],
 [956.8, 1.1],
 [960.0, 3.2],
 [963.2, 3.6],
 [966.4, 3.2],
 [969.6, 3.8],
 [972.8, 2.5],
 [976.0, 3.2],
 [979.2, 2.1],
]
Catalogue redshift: 1.20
